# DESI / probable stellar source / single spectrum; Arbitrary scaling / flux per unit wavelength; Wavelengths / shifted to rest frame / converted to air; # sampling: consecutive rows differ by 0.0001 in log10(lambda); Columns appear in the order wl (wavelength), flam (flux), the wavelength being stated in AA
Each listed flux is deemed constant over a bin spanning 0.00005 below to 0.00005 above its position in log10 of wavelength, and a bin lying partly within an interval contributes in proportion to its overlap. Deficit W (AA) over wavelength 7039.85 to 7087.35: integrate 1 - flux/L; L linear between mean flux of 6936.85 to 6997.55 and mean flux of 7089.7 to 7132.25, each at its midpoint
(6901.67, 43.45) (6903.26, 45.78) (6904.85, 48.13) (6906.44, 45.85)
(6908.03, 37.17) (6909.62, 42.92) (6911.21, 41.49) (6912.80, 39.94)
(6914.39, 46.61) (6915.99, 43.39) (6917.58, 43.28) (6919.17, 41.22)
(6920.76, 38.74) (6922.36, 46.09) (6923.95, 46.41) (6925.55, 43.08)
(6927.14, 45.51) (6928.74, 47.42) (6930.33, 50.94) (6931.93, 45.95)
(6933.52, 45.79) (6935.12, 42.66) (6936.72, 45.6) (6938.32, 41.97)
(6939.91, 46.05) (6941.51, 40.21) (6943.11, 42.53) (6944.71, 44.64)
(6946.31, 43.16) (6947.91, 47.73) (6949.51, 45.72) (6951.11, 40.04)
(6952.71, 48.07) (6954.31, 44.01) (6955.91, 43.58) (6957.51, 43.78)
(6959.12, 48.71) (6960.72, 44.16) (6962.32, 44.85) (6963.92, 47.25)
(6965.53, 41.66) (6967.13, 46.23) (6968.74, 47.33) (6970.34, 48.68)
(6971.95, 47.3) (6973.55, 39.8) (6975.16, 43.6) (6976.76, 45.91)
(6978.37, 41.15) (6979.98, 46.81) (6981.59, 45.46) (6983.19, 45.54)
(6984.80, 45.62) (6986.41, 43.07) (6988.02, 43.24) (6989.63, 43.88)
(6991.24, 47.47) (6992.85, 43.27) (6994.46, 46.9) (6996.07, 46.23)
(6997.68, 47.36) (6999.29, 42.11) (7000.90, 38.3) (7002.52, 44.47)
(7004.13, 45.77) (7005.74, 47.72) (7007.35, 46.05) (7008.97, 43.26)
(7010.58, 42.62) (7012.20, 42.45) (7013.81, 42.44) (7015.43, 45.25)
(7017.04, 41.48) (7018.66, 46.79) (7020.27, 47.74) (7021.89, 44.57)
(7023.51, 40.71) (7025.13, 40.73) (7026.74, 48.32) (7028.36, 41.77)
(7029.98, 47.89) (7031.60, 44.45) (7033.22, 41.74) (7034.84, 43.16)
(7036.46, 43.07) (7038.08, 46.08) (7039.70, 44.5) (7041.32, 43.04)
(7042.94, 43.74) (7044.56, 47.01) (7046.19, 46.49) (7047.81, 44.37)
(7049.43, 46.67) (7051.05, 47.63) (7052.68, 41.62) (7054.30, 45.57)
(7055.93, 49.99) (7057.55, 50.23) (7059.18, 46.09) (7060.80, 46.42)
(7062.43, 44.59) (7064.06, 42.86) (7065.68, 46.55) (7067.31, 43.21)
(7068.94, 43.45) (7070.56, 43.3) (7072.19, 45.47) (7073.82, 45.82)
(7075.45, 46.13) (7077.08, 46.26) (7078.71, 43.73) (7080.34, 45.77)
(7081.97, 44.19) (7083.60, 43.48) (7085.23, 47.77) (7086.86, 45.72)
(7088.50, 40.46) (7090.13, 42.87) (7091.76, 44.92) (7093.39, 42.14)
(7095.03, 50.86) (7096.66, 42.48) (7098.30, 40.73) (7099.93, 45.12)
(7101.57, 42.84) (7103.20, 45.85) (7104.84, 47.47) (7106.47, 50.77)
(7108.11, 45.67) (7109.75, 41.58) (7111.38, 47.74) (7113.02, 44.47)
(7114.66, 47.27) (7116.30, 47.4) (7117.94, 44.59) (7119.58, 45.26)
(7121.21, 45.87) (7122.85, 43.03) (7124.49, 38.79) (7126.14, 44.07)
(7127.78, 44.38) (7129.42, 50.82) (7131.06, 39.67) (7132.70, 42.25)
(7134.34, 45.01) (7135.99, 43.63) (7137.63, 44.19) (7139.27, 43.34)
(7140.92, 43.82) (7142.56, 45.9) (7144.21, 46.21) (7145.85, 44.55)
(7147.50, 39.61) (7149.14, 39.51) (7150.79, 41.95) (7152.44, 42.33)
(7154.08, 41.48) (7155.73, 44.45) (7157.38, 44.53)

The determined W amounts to -0.6 AA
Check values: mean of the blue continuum 44.8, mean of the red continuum 44.9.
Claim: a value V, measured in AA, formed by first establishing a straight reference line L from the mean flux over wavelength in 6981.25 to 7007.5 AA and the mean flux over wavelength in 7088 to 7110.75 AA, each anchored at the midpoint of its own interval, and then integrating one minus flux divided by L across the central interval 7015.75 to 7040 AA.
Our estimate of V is 0.3 AA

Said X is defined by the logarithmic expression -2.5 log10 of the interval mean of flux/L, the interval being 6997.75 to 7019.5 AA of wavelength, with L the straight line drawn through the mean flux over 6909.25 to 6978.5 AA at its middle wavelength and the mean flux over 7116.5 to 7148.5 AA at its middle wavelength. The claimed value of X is 0.01 mag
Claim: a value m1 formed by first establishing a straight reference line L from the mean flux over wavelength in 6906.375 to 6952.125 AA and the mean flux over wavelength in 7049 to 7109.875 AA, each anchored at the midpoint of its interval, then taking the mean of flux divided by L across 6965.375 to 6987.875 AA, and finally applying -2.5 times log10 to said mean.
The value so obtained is -0.02 mag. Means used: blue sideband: 43.9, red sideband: 45.2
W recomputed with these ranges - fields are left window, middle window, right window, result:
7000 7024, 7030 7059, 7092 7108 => -0.5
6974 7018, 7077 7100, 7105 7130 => 0.4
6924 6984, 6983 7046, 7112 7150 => 0.4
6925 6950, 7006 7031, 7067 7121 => 0.4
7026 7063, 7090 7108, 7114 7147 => -0.2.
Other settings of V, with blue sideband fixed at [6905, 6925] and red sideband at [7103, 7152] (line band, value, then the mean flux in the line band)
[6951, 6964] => -0.6 AA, 45.1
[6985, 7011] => -0.6 AA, 44.5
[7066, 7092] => -0.3 AA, 44.6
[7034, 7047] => -0.2 AA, 44.6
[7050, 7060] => -0.7 AA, 46.9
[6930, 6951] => -0.7 AA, 44.5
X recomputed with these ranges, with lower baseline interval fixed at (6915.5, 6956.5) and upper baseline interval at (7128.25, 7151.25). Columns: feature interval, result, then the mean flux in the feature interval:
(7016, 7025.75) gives 0.01 mag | 43.8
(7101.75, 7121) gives -0.06 mag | 46.1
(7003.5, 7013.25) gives -0.01 mag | 44.6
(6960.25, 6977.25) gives -0.02 mag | 45.2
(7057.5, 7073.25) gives -0.03 mag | 45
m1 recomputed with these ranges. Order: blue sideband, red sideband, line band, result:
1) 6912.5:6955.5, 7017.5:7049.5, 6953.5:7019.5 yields -0.01 mag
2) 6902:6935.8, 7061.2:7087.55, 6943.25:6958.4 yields 0.00 mag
